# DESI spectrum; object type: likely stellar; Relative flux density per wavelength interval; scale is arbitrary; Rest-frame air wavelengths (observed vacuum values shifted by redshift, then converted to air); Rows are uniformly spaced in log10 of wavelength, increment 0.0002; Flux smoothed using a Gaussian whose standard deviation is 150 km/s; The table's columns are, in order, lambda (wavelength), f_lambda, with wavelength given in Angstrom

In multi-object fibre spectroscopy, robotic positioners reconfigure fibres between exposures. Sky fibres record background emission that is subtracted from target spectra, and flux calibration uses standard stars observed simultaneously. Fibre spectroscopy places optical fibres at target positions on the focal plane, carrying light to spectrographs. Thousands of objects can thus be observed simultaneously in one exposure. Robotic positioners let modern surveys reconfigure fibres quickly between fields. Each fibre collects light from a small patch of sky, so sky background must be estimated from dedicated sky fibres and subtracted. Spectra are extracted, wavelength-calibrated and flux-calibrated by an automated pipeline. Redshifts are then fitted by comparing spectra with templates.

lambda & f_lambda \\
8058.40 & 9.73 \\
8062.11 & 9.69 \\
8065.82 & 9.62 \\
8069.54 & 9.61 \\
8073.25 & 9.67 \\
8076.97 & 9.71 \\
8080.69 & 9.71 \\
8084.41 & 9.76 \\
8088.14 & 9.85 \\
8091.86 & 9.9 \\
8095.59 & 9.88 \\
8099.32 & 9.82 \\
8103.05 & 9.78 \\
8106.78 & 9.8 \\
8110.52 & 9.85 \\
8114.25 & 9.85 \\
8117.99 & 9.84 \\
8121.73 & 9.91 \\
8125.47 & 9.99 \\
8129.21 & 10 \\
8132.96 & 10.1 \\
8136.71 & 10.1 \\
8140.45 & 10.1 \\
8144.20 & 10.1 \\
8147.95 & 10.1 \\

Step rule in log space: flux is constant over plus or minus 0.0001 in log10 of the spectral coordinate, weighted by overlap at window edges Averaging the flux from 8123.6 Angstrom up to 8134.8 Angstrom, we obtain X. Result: 10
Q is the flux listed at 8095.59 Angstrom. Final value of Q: 9.88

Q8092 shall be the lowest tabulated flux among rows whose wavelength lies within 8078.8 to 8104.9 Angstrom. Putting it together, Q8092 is 9.71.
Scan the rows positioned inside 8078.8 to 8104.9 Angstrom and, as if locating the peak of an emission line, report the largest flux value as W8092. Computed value 9.9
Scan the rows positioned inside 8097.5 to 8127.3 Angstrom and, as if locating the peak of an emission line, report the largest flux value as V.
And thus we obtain 9.99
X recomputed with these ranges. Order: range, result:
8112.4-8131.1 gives 9.92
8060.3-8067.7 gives 9.65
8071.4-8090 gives 9.74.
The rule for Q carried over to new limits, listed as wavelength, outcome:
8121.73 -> 9.91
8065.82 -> 9.62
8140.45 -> 10.1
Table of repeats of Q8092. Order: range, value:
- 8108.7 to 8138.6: 9.84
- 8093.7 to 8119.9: 9.78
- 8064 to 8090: 9.61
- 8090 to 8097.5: 9.88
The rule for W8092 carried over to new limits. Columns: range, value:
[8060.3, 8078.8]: 9.71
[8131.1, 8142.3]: 10.1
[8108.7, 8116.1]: 9.85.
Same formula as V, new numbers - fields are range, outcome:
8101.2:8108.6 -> 9.8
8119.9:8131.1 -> 10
